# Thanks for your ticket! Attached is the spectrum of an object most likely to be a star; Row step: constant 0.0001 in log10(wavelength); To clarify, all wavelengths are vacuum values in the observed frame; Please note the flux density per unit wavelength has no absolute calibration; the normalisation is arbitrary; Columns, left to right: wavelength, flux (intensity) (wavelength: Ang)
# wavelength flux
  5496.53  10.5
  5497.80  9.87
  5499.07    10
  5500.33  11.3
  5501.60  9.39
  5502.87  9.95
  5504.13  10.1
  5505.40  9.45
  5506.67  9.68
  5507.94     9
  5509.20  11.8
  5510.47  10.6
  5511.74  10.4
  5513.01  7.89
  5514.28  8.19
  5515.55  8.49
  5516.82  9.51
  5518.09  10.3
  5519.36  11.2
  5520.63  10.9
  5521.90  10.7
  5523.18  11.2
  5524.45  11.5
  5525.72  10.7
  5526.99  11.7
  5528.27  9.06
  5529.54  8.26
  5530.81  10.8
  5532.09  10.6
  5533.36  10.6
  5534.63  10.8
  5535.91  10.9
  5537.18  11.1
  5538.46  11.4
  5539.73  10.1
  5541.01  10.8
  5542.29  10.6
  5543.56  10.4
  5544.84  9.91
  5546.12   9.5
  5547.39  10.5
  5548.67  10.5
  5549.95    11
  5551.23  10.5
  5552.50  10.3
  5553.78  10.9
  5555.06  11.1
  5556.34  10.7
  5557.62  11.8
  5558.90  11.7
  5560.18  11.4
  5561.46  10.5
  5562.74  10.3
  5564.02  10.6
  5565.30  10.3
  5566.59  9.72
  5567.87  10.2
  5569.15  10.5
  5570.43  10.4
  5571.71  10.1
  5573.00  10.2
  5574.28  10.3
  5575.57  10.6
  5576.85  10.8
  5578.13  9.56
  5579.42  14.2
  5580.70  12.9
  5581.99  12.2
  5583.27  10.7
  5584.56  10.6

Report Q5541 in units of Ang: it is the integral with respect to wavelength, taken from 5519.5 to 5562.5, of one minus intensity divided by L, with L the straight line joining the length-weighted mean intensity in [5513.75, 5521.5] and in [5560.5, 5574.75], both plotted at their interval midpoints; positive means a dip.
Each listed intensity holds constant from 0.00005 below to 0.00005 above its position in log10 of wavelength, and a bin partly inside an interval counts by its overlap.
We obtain -2.7 Ang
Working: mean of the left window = 9.82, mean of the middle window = 10.7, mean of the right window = 10.3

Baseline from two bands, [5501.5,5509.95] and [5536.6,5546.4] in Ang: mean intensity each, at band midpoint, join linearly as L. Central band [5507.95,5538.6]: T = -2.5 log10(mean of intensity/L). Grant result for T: -0.01 mag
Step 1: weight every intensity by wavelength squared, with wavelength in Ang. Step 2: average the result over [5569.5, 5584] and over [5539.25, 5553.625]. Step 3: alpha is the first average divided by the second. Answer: 1.1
